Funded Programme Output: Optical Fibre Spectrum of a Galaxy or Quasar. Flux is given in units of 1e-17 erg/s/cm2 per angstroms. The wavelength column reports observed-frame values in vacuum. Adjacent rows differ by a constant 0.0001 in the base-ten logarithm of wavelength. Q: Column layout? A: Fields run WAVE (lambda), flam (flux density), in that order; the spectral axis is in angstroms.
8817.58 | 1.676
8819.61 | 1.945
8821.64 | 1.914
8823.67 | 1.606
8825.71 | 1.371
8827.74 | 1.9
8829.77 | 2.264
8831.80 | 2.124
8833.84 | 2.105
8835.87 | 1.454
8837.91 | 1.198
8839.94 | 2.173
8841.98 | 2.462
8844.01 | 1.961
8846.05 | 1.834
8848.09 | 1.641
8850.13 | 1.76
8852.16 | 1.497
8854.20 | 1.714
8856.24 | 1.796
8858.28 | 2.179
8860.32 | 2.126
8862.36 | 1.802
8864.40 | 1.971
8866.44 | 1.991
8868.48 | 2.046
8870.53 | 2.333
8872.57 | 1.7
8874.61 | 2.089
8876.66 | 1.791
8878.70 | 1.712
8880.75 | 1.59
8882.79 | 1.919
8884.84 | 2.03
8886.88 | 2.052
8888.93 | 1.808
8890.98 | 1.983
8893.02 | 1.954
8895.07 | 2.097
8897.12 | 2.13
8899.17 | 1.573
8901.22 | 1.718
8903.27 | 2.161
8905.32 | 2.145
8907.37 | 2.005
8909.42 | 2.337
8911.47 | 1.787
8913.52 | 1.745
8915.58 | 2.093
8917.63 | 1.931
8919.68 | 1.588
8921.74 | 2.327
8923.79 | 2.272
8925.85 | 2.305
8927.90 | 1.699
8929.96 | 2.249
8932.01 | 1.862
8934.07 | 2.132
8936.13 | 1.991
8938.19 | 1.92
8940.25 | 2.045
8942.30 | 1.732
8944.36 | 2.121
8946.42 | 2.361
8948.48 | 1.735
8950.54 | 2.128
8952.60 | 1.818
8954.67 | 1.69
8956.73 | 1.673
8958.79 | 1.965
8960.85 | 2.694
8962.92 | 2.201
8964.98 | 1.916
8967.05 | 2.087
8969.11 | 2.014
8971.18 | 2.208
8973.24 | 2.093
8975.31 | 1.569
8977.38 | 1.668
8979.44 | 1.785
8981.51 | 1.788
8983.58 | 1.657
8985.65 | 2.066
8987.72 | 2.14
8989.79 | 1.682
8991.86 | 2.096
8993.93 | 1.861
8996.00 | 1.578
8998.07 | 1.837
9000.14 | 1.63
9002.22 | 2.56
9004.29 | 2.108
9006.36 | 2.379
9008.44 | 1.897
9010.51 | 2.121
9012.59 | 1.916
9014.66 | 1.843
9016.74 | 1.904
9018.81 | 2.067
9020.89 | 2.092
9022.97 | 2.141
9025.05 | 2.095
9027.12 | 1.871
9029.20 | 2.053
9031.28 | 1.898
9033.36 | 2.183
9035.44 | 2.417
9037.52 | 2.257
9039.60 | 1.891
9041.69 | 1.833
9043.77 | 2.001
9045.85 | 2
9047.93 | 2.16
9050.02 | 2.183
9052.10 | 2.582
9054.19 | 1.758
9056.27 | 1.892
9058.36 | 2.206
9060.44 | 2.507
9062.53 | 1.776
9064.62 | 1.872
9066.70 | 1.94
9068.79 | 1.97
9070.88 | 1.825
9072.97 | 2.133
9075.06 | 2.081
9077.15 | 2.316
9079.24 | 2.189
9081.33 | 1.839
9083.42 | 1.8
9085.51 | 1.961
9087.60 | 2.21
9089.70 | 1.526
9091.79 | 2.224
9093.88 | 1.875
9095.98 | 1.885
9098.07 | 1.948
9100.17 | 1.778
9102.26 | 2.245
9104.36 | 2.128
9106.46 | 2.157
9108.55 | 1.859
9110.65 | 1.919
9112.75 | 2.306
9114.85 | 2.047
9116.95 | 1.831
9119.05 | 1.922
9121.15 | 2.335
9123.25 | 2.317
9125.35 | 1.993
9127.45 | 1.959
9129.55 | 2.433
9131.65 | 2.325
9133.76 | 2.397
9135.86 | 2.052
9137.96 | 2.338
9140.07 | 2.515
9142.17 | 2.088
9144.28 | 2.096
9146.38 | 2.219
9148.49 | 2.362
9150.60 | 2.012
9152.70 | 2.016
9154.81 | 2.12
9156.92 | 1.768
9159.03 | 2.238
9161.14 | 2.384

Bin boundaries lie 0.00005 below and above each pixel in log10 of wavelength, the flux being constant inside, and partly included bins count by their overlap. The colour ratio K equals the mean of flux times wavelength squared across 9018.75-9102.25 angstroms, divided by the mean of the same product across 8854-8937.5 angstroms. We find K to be 1.1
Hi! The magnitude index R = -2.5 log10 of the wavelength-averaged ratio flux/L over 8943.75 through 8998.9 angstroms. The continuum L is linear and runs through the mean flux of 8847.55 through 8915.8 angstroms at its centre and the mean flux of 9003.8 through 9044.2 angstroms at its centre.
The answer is 0.03 mag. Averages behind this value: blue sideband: 1.92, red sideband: 2.05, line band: 1.94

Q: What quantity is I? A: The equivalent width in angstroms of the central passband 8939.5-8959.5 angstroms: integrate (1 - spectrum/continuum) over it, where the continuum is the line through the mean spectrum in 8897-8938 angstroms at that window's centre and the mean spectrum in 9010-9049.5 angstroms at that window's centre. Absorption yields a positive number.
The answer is 0.8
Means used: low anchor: 2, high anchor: 2.04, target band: 1.93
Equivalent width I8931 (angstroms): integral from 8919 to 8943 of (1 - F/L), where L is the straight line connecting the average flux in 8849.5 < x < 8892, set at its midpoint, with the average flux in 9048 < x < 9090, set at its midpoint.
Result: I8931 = -1.0 angstroms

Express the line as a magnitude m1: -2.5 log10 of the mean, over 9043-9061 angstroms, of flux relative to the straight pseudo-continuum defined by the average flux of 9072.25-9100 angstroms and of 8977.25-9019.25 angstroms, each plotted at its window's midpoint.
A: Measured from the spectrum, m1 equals -0.09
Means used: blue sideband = 1.94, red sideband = 1.99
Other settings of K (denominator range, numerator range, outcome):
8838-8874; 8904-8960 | 1.05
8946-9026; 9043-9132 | 1.06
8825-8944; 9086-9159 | 1.14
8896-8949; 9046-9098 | 1.05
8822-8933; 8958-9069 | 1.08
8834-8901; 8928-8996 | 1.06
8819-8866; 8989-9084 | 1.14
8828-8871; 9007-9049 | 1.10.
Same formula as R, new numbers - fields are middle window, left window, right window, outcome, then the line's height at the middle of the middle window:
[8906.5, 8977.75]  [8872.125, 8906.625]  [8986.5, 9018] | -0.03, 1.94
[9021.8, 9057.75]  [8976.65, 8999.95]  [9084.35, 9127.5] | -0.09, 1.91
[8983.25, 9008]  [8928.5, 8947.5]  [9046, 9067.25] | 0.05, 2.06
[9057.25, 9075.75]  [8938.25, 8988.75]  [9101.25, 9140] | 0.03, 2.09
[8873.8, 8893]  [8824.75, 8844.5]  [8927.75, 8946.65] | 0.04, 1.95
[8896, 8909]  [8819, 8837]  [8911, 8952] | -0.01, 1.96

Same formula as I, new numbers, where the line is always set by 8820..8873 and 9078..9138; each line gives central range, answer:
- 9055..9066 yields -0.08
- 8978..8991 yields 0.83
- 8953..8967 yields -0.42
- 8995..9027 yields -0.22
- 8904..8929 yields -1.18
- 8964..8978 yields 0.16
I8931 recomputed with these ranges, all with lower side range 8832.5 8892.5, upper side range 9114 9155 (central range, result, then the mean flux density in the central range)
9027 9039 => -0.3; 2.12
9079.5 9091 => 1.2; 1.9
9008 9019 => 0.5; 1.95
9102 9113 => 0.3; 2.08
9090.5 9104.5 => 0.9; 2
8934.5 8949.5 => -0.2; 1.99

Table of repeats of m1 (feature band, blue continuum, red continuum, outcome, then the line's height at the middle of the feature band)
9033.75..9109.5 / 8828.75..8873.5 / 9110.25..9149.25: 0.05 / 2.13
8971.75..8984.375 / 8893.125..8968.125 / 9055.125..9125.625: 0.13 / 2.01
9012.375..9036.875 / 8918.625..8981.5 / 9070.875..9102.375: -0.03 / 1.99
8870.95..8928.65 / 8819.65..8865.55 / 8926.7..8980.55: -0.02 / 1.92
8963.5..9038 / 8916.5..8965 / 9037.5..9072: 0.02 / 2.02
